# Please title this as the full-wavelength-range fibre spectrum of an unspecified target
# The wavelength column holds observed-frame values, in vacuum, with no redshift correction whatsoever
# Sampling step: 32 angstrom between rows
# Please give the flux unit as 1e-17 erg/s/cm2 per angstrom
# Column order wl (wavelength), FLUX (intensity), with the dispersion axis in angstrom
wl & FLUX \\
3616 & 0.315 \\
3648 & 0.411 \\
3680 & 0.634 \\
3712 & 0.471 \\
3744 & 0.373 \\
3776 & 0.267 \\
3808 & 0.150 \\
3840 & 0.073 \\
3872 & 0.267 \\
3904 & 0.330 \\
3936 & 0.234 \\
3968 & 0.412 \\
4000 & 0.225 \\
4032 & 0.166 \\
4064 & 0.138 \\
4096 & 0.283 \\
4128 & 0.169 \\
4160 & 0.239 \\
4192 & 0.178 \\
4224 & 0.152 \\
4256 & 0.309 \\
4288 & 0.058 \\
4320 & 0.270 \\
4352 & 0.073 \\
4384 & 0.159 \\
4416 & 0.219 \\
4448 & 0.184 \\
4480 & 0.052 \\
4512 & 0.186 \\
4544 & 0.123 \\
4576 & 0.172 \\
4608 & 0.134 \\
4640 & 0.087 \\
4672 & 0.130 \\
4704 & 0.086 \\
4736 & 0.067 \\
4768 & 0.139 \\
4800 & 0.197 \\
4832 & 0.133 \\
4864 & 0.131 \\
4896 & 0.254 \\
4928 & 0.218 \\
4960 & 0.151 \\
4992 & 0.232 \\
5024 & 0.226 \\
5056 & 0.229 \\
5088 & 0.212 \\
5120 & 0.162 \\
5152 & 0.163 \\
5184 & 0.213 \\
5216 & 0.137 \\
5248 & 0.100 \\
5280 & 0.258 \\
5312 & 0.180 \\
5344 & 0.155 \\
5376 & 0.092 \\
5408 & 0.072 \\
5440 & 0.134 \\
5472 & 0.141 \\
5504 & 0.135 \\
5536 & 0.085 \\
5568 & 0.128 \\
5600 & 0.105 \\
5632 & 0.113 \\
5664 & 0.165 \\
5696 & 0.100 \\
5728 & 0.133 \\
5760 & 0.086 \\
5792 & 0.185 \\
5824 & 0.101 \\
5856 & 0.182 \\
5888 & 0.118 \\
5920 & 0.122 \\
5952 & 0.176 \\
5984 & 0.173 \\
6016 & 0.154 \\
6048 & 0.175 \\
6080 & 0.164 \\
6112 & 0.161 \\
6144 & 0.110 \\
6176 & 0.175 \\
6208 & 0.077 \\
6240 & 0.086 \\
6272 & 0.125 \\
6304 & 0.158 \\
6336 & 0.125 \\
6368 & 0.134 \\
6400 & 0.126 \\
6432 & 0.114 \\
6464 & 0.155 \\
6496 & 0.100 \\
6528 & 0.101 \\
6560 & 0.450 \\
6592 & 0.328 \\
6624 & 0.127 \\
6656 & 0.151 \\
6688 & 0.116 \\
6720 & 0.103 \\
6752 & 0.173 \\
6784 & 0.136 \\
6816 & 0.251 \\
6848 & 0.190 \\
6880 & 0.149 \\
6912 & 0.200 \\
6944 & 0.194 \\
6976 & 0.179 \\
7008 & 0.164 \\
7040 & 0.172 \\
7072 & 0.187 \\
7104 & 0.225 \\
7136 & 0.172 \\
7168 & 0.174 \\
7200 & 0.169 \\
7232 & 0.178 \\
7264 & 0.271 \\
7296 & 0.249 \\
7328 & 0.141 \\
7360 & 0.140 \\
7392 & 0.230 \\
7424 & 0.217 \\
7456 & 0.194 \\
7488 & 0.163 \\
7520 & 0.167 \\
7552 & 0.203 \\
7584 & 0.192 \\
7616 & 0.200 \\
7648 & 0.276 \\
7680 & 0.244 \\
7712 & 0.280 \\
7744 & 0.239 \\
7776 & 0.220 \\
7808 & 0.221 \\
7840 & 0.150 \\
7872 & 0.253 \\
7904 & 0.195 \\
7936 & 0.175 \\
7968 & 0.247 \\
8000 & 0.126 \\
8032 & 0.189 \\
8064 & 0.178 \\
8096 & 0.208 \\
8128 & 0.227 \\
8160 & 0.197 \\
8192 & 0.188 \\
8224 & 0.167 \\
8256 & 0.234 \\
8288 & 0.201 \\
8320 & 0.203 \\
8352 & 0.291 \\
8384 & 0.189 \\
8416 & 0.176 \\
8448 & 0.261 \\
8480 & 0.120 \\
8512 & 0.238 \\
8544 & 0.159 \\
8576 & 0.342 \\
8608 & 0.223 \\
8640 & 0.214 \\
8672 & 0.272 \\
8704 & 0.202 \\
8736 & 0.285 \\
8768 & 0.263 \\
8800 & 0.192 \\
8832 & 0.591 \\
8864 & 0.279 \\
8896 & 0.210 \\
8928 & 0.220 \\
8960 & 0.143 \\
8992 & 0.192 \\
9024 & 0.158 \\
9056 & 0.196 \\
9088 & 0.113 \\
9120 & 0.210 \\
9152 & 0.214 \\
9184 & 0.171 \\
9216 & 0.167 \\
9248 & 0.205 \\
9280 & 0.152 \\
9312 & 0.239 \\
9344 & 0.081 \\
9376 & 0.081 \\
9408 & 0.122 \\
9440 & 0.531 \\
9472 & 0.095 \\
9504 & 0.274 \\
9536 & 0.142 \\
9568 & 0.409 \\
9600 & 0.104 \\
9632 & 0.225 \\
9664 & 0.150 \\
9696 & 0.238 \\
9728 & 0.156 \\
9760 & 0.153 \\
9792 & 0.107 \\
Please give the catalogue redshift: 0.76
